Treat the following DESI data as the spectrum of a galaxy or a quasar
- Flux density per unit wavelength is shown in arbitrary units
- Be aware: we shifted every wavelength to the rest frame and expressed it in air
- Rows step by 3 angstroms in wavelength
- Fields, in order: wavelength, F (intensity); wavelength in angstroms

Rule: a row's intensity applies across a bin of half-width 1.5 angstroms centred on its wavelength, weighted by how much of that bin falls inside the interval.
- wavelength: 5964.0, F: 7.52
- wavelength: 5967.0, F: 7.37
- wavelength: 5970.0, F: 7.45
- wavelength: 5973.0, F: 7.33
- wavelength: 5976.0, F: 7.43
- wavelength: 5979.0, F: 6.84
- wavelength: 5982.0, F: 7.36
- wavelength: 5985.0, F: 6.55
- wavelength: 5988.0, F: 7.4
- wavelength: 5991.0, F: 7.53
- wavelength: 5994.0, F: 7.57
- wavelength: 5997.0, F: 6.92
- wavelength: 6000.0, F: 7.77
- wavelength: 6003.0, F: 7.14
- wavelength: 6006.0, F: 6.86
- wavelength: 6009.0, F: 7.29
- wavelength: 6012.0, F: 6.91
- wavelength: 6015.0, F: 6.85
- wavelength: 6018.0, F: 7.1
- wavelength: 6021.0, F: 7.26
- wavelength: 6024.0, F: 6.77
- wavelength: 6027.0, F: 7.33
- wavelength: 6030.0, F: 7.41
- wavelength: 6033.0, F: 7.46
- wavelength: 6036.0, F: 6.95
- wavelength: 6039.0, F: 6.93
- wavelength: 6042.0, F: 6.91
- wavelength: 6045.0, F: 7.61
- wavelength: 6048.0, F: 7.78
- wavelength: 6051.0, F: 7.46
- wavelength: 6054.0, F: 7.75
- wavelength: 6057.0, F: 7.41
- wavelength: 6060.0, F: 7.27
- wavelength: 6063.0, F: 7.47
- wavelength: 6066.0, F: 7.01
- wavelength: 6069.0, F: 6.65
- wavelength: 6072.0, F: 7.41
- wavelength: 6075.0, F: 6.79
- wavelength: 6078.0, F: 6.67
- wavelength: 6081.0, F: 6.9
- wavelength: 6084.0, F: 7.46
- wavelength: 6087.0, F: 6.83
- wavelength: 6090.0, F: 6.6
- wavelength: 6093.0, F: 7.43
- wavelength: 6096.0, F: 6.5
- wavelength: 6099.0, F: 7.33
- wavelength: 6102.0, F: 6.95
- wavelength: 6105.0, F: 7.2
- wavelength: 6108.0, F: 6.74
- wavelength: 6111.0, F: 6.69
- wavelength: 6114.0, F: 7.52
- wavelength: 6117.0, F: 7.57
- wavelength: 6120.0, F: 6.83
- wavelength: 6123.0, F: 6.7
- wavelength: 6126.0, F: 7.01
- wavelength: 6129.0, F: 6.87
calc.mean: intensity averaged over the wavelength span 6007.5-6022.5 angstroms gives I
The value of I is 7.08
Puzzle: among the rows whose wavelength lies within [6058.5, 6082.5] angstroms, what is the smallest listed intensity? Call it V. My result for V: 6.65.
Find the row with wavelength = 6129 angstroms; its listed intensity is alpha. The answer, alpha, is 6.87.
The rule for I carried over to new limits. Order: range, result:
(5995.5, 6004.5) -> 7.28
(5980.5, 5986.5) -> 6.96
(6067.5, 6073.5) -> 7.03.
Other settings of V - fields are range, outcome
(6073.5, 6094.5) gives 6.6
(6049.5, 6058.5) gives 7.41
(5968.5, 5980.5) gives 6.84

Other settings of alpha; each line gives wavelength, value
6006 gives 6.86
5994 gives 7.57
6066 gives 7.01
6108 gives 6.74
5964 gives 7.52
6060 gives 7.27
